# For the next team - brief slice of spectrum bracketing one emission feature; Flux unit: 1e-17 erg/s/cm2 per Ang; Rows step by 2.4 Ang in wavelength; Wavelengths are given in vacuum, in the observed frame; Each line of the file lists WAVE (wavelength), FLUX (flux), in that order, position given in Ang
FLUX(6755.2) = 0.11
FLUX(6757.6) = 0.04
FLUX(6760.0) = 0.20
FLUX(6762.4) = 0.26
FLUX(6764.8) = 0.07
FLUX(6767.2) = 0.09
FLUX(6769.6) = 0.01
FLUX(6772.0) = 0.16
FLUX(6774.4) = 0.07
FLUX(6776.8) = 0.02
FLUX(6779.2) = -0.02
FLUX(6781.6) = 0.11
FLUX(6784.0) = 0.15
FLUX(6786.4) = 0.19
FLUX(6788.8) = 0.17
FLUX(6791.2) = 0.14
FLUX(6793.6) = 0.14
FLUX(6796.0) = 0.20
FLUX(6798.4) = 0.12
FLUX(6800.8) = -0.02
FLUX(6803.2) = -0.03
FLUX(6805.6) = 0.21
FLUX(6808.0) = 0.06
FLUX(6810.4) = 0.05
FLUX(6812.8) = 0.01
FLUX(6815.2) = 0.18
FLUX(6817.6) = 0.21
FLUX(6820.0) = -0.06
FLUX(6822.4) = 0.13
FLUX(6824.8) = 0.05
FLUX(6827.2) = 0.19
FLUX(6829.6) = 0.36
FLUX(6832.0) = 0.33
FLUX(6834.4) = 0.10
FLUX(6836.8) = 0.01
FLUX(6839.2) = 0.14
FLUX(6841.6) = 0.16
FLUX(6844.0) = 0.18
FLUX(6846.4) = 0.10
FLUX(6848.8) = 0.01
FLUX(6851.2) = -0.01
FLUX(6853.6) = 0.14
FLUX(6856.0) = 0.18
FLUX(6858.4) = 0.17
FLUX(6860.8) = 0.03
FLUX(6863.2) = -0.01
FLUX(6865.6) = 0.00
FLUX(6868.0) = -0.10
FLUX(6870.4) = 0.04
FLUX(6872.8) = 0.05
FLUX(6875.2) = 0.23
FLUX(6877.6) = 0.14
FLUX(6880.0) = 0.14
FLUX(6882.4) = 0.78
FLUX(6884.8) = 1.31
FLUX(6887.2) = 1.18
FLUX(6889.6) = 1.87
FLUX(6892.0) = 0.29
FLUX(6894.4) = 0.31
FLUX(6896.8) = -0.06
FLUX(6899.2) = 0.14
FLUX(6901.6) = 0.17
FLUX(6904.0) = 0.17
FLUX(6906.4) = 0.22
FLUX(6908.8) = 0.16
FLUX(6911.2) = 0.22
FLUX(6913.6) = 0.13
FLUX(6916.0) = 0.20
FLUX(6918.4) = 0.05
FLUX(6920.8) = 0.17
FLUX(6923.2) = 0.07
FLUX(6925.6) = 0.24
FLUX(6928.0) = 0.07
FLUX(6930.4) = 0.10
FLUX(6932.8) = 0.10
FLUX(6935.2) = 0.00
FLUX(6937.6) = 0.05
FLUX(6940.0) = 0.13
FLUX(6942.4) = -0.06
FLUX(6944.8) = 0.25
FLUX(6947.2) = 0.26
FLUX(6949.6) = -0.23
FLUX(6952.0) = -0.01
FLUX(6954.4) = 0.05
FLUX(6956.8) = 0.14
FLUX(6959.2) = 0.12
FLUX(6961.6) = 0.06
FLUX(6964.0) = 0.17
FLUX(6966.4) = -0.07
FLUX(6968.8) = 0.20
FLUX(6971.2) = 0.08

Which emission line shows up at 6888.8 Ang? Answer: [O II]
